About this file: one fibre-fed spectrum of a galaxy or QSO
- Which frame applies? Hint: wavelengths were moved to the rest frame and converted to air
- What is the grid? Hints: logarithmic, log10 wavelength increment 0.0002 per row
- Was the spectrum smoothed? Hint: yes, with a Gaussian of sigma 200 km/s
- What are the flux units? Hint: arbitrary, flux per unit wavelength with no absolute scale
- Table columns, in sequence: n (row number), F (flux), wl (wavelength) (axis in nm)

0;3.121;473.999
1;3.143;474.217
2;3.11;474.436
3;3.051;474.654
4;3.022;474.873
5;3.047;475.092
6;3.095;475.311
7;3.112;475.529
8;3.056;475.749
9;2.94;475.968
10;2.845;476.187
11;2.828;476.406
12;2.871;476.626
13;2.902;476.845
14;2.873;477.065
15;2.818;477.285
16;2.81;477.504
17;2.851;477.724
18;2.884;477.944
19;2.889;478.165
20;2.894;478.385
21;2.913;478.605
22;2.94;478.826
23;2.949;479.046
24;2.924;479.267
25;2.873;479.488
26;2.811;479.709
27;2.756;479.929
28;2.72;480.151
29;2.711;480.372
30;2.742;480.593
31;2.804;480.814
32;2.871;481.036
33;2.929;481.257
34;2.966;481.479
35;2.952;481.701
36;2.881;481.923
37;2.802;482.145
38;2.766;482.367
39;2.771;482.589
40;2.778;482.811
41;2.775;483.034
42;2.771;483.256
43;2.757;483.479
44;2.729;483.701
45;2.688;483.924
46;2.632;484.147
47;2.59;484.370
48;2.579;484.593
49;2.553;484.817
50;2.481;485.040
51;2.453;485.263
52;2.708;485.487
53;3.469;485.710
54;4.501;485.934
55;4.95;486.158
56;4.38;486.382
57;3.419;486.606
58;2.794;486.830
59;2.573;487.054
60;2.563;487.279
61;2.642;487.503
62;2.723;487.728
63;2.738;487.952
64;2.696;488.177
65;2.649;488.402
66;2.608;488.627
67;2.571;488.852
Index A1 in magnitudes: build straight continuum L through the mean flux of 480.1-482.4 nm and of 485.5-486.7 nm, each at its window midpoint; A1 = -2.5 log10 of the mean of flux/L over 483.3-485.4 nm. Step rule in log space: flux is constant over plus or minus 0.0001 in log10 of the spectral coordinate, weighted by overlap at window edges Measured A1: 0.35 mag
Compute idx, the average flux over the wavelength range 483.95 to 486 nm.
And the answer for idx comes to 2.84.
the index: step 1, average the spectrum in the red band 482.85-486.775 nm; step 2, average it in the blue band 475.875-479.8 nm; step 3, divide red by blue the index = 1.07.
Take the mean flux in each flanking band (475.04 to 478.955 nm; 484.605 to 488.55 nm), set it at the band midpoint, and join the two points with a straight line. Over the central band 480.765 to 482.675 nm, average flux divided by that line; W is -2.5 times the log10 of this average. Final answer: 0.05 mag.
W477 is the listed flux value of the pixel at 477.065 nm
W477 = 2.873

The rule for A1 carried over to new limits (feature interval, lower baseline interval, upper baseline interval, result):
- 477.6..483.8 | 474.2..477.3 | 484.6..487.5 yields 0.09 mag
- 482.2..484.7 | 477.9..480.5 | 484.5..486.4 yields 0.16 mag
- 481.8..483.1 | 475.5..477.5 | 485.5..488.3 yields 0.11 mag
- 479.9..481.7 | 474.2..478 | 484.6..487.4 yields 0.09 mag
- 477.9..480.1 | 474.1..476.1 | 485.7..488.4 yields 0.09 mag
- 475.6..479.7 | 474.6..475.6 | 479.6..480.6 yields 0.00 mag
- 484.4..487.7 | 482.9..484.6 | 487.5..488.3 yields -0.16 mag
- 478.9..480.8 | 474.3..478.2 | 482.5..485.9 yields 0.02 mag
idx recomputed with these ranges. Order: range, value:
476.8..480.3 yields 2.86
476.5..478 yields 2.86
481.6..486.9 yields 3.01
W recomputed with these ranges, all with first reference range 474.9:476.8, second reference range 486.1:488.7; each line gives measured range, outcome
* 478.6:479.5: 0.024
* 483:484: 0.100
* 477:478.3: 0.048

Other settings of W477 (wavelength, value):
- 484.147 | 2.632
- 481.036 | 2.871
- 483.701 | 2.729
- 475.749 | 3.056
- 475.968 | 2.94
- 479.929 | 2.756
